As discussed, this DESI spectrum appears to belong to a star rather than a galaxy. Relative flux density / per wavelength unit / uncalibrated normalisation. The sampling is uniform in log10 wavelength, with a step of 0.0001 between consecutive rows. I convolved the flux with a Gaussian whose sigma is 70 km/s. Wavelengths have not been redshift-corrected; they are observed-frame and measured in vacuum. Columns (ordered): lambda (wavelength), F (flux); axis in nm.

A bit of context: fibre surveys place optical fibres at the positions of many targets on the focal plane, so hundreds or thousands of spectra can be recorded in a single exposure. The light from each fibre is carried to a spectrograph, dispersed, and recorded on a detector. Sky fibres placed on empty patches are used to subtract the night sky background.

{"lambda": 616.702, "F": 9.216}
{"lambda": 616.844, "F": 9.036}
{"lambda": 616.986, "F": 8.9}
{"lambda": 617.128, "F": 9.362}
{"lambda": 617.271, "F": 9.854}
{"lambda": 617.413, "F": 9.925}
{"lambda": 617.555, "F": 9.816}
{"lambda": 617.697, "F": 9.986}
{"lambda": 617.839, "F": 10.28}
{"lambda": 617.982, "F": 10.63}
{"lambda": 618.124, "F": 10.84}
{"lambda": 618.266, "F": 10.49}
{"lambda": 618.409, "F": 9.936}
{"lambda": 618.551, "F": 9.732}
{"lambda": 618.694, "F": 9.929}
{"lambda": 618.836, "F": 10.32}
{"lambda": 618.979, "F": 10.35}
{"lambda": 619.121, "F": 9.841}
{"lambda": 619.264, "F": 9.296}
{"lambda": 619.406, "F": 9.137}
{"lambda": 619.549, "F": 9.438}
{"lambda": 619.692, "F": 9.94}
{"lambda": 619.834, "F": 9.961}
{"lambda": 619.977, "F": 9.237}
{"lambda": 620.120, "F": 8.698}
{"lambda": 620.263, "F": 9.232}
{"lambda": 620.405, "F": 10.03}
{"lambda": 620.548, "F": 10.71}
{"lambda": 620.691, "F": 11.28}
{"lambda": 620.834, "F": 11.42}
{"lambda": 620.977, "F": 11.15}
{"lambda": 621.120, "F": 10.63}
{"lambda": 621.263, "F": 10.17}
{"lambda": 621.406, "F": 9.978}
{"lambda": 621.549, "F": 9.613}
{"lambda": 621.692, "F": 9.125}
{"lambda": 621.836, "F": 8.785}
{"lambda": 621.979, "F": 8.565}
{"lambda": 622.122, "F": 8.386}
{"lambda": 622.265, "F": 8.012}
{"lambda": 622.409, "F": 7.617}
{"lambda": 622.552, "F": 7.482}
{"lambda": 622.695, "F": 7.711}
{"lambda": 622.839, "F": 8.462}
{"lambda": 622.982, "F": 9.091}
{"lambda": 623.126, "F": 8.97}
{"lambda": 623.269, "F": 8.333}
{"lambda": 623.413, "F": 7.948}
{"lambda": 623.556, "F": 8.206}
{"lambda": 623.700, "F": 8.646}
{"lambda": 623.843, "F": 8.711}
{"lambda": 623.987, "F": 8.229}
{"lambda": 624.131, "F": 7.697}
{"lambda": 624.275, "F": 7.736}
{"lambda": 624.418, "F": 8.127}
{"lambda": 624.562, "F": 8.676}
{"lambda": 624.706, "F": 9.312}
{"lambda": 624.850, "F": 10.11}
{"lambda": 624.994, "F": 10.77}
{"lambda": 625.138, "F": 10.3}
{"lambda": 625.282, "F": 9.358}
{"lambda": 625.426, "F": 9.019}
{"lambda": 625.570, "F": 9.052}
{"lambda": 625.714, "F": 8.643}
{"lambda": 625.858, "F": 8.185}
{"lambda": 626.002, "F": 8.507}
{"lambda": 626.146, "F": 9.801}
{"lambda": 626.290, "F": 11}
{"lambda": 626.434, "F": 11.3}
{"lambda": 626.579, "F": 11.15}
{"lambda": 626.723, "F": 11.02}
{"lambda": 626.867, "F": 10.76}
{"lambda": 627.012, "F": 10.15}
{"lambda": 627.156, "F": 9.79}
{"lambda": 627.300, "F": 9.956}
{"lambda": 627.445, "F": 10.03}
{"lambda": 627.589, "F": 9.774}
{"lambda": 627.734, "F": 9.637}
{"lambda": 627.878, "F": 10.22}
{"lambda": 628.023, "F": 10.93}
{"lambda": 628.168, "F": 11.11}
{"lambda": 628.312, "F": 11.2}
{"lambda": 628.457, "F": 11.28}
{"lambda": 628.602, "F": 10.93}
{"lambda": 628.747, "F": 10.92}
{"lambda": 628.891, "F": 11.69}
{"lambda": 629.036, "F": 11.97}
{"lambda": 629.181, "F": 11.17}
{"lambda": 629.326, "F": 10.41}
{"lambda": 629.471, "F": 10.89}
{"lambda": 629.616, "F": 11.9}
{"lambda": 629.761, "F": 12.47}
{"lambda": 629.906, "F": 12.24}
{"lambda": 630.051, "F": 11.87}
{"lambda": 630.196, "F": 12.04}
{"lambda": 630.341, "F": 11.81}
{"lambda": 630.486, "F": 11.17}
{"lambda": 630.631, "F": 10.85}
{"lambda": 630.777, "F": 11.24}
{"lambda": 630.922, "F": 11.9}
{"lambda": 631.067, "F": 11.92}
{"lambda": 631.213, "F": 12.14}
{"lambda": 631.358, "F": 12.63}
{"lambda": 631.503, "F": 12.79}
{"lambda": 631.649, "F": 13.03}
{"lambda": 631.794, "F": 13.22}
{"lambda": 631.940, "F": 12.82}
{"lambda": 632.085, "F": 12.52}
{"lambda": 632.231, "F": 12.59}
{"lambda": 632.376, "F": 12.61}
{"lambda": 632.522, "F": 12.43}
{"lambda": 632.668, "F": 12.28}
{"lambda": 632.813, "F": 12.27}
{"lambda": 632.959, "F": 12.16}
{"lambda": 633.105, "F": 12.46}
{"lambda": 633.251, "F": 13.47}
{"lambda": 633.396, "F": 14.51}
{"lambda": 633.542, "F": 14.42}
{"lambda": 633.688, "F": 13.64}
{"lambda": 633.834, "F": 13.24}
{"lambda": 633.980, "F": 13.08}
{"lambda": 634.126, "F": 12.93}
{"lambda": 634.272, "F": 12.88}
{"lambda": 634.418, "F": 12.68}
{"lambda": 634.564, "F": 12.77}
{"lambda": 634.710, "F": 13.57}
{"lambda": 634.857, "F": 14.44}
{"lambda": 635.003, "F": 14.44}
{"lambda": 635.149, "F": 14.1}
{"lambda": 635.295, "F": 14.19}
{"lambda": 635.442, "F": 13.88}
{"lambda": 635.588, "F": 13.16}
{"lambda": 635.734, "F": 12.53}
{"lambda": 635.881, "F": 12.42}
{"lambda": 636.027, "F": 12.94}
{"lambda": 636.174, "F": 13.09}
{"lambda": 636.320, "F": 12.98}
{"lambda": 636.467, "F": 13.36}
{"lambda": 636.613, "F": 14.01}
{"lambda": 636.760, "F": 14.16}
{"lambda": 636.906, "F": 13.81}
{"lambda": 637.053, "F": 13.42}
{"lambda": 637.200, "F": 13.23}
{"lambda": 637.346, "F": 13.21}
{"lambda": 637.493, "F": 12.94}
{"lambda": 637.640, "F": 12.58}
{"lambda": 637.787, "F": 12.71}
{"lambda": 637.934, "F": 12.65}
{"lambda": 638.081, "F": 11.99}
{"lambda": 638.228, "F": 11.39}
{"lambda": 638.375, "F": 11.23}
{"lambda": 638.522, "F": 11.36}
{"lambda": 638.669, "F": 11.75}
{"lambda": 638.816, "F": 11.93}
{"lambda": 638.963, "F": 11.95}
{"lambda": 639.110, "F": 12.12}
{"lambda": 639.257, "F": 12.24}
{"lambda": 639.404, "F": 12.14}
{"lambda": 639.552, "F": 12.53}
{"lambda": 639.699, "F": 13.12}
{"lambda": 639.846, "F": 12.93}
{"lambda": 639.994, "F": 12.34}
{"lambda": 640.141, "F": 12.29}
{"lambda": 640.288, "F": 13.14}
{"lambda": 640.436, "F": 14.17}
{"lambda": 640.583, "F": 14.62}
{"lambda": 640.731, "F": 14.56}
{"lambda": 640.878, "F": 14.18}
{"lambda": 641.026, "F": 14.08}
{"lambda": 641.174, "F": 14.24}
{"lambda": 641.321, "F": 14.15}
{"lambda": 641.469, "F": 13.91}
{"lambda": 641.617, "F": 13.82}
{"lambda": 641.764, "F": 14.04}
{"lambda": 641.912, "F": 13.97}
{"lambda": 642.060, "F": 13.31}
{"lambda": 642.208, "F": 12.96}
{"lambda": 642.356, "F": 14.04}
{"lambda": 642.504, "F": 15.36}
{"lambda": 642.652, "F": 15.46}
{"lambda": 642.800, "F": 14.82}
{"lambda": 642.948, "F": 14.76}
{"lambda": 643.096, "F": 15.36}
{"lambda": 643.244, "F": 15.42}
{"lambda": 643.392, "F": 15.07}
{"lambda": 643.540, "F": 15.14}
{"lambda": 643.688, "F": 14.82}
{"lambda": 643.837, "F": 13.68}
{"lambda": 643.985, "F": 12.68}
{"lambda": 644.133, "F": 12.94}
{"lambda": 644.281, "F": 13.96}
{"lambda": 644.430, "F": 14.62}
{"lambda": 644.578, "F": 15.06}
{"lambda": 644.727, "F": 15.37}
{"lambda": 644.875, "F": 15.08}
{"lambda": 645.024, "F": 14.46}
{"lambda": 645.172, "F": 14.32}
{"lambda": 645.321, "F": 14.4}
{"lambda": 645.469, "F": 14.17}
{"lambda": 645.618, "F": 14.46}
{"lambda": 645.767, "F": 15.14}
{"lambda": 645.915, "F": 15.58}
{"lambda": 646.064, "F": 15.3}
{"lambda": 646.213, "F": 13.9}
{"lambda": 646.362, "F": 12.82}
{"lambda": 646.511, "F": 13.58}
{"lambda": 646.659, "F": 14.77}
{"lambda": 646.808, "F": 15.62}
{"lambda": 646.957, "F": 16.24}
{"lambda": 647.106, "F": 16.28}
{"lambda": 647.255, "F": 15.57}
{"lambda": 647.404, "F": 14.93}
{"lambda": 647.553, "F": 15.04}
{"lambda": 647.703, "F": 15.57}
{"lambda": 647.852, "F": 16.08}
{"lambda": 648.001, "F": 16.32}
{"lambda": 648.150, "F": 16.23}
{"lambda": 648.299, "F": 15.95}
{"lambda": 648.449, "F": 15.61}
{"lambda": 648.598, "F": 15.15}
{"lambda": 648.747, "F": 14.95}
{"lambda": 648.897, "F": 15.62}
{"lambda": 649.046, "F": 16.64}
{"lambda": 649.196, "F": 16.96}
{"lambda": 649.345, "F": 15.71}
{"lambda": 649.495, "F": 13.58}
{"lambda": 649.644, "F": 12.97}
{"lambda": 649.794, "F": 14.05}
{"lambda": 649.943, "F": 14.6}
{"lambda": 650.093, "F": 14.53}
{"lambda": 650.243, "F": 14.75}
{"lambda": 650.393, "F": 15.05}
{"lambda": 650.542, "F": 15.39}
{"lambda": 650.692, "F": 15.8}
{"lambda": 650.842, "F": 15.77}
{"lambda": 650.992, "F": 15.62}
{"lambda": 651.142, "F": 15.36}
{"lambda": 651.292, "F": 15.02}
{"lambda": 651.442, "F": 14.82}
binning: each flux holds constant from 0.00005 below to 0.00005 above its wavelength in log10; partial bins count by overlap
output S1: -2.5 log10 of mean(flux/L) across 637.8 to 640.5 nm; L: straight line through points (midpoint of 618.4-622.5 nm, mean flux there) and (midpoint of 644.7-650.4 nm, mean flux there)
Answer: 0.09 mag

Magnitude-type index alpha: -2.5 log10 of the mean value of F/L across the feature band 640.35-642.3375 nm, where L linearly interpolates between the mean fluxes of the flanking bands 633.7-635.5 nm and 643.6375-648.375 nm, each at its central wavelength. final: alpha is 0.023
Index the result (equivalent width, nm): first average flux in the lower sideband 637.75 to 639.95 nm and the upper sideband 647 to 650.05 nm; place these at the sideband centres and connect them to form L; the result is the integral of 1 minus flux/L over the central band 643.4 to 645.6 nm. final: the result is -0.05 nm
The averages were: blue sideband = 12.1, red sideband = 15.4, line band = 14.4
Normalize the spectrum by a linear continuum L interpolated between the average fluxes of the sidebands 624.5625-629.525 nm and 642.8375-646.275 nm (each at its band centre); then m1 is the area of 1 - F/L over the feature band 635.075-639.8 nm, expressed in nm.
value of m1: 0.01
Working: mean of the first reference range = 10.3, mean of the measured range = 12.8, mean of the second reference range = 14.6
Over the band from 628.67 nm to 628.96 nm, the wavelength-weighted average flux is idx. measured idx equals 11.3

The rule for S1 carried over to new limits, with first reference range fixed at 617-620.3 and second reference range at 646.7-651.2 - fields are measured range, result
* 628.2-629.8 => 0.04 mag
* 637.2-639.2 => 0.10 mag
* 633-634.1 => -0.08 mag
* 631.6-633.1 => -0.02 mag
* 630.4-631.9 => 0.00 mag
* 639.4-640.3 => 0.09 mag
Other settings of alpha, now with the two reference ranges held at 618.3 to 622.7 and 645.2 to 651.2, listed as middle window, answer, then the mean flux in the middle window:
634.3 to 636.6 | -0.07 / 13.4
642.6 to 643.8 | -0.07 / 15.1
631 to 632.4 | -0.07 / 12.6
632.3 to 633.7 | -0.08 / 13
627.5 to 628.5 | 0.05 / 10.6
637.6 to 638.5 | 0.09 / 12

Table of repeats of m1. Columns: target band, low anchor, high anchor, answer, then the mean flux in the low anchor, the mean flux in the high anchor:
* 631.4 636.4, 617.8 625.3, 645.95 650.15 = -0.44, 9.36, 15.2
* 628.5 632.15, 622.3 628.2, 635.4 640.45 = -0.41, 9.29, 12.7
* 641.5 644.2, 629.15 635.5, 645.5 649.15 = 0.04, 12.6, 15.3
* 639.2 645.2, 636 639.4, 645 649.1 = -0.07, 12.6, 15.2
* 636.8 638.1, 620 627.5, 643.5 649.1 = -0.03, 9.34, 14.9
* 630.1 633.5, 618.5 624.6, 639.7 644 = -0.21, 9.18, 14.1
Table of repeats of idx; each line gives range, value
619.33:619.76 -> 9.5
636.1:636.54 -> 13.1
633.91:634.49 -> 12.9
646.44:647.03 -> 15.1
